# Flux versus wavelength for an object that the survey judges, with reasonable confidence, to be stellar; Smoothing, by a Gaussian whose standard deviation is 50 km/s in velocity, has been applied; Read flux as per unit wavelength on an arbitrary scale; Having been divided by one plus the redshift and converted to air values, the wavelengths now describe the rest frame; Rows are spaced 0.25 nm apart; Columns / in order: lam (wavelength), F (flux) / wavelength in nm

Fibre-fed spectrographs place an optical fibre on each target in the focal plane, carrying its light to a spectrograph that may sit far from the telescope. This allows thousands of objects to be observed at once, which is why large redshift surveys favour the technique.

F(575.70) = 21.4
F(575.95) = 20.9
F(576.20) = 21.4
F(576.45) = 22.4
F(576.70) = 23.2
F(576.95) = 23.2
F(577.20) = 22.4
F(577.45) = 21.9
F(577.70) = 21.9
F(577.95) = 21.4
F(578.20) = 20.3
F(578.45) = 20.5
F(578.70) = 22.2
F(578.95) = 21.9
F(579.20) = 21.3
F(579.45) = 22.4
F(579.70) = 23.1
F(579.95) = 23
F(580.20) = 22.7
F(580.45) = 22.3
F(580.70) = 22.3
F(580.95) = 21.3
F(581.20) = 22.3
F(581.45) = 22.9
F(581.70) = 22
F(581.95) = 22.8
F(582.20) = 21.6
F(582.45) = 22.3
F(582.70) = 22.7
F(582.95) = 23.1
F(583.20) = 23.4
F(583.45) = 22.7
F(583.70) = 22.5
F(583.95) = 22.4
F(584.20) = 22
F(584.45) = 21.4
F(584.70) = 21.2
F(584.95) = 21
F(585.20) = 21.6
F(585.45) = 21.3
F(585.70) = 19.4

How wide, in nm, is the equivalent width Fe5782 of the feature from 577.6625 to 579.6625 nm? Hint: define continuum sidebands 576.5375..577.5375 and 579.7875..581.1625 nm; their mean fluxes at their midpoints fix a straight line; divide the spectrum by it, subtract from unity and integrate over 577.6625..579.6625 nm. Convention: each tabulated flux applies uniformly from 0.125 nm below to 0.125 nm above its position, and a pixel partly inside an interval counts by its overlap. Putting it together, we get 0.09 nm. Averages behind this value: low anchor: 22.7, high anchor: 22.3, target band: 21.5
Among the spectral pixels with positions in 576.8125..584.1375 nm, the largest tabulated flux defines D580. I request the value 23.4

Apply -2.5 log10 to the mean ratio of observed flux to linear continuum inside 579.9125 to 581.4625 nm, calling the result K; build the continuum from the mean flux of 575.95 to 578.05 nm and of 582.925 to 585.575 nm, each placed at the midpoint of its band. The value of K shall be -0.012 mag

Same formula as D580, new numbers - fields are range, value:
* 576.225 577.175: 23.2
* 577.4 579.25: 22.2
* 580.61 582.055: 22.9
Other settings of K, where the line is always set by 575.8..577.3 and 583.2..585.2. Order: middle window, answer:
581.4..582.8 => -0.015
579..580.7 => -0.015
